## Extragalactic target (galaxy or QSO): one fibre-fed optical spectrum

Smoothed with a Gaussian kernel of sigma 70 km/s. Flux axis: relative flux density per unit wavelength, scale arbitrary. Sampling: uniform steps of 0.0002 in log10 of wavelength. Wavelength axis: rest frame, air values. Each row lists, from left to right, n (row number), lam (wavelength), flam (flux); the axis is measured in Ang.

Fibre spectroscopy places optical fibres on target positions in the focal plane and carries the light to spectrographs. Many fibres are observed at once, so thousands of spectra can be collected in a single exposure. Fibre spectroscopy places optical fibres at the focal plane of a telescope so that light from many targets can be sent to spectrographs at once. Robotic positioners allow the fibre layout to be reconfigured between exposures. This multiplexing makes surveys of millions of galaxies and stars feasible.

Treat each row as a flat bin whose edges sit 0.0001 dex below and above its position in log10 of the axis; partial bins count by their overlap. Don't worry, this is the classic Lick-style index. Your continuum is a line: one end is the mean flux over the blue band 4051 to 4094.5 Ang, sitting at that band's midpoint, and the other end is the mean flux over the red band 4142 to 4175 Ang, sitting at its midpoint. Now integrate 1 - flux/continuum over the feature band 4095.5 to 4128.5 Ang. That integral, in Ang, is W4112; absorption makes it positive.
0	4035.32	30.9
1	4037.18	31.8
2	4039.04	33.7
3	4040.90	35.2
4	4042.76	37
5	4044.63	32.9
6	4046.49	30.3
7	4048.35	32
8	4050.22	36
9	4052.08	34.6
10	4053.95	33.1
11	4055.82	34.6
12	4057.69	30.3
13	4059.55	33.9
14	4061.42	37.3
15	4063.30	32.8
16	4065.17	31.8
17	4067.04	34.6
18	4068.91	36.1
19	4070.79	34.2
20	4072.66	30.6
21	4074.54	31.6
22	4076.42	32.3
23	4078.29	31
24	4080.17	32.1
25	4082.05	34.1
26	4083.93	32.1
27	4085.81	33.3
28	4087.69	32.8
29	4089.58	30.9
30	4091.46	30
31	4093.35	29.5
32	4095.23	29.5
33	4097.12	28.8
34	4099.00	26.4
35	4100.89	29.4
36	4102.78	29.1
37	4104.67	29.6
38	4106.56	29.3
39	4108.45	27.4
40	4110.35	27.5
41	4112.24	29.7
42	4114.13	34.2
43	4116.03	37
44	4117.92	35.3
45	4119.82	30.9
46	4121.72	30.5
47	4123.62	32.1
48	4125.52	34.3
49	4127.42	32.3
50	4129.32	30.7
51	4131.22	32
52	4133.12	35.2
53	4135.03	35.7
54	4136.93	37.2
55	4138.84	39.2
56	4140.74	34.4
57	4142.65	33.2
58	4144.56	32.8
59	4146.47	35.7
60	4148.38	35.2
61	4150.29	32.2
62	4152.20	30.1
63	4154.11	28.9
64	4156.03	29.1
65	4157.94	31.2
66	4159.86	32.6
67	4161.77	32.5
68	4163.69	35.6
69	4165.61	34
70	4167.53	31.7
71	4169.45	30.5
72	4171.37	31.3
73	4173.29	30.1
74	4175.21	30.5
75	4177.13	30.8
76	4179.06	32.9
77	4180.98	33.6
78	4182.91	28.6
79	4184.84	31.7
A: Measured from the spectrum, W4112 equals 1.7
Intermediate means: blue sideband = 32.8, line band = 30.8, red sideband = 32.1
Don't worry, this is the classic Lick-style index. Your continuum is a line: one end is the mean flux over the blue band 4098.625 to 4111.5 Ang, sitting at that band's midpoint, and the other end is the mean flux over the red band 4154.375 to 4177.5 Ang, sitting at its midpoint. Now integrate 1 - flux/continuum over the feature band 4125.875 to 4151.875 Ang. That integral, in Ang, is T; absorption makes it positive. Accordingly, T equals -3.4 Ang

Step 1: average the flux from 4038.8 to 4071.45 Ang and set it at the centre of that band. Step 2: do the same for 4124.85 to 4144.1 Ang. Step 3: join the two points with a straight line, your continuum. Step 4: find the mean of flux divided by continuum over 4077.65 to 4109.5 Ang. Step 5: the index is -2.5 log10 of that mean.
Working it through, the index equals 0.13 mag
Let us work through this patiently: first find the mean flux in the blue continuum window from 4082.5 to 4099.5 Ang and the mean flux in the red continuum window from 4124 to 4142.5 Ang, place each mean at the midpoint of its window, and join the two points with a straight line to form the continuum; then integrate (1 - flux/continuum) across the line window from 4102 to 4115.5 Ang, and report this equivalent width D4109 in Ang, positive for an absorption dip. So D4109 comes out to 1.0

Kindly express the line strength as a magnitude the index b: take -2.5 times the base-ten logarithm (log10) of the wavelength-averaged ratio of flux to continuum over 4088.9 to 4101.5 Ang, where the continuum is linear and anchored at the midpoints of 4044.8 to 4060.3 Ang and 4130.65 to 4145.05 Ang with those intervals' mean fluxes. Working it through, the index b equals 0.17 mag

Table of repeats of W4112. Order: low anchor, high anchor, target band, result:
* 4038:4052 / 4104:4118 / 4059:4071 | -0.5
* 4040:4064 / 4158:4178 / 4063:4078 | 0.3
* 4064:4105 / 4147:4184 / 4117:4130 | -0.3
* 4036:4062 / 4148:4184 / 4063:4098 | 1.2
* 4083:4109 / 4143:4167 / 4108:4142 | -2.2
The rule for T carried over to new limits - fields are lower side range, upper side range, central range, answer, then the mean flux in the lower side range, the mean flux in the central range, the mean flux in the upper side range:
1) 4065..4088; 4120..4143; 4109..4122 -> 0.6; 32.9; 32.1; 33.8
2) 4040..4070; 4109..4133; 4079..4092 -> 0.4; 33.9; 32.2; 32.2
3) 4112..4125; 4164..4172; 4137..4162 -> -0.4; 33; 33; 32.2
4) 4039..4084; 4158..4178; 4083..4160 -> 1.6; 33.4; 31.9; 31.9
